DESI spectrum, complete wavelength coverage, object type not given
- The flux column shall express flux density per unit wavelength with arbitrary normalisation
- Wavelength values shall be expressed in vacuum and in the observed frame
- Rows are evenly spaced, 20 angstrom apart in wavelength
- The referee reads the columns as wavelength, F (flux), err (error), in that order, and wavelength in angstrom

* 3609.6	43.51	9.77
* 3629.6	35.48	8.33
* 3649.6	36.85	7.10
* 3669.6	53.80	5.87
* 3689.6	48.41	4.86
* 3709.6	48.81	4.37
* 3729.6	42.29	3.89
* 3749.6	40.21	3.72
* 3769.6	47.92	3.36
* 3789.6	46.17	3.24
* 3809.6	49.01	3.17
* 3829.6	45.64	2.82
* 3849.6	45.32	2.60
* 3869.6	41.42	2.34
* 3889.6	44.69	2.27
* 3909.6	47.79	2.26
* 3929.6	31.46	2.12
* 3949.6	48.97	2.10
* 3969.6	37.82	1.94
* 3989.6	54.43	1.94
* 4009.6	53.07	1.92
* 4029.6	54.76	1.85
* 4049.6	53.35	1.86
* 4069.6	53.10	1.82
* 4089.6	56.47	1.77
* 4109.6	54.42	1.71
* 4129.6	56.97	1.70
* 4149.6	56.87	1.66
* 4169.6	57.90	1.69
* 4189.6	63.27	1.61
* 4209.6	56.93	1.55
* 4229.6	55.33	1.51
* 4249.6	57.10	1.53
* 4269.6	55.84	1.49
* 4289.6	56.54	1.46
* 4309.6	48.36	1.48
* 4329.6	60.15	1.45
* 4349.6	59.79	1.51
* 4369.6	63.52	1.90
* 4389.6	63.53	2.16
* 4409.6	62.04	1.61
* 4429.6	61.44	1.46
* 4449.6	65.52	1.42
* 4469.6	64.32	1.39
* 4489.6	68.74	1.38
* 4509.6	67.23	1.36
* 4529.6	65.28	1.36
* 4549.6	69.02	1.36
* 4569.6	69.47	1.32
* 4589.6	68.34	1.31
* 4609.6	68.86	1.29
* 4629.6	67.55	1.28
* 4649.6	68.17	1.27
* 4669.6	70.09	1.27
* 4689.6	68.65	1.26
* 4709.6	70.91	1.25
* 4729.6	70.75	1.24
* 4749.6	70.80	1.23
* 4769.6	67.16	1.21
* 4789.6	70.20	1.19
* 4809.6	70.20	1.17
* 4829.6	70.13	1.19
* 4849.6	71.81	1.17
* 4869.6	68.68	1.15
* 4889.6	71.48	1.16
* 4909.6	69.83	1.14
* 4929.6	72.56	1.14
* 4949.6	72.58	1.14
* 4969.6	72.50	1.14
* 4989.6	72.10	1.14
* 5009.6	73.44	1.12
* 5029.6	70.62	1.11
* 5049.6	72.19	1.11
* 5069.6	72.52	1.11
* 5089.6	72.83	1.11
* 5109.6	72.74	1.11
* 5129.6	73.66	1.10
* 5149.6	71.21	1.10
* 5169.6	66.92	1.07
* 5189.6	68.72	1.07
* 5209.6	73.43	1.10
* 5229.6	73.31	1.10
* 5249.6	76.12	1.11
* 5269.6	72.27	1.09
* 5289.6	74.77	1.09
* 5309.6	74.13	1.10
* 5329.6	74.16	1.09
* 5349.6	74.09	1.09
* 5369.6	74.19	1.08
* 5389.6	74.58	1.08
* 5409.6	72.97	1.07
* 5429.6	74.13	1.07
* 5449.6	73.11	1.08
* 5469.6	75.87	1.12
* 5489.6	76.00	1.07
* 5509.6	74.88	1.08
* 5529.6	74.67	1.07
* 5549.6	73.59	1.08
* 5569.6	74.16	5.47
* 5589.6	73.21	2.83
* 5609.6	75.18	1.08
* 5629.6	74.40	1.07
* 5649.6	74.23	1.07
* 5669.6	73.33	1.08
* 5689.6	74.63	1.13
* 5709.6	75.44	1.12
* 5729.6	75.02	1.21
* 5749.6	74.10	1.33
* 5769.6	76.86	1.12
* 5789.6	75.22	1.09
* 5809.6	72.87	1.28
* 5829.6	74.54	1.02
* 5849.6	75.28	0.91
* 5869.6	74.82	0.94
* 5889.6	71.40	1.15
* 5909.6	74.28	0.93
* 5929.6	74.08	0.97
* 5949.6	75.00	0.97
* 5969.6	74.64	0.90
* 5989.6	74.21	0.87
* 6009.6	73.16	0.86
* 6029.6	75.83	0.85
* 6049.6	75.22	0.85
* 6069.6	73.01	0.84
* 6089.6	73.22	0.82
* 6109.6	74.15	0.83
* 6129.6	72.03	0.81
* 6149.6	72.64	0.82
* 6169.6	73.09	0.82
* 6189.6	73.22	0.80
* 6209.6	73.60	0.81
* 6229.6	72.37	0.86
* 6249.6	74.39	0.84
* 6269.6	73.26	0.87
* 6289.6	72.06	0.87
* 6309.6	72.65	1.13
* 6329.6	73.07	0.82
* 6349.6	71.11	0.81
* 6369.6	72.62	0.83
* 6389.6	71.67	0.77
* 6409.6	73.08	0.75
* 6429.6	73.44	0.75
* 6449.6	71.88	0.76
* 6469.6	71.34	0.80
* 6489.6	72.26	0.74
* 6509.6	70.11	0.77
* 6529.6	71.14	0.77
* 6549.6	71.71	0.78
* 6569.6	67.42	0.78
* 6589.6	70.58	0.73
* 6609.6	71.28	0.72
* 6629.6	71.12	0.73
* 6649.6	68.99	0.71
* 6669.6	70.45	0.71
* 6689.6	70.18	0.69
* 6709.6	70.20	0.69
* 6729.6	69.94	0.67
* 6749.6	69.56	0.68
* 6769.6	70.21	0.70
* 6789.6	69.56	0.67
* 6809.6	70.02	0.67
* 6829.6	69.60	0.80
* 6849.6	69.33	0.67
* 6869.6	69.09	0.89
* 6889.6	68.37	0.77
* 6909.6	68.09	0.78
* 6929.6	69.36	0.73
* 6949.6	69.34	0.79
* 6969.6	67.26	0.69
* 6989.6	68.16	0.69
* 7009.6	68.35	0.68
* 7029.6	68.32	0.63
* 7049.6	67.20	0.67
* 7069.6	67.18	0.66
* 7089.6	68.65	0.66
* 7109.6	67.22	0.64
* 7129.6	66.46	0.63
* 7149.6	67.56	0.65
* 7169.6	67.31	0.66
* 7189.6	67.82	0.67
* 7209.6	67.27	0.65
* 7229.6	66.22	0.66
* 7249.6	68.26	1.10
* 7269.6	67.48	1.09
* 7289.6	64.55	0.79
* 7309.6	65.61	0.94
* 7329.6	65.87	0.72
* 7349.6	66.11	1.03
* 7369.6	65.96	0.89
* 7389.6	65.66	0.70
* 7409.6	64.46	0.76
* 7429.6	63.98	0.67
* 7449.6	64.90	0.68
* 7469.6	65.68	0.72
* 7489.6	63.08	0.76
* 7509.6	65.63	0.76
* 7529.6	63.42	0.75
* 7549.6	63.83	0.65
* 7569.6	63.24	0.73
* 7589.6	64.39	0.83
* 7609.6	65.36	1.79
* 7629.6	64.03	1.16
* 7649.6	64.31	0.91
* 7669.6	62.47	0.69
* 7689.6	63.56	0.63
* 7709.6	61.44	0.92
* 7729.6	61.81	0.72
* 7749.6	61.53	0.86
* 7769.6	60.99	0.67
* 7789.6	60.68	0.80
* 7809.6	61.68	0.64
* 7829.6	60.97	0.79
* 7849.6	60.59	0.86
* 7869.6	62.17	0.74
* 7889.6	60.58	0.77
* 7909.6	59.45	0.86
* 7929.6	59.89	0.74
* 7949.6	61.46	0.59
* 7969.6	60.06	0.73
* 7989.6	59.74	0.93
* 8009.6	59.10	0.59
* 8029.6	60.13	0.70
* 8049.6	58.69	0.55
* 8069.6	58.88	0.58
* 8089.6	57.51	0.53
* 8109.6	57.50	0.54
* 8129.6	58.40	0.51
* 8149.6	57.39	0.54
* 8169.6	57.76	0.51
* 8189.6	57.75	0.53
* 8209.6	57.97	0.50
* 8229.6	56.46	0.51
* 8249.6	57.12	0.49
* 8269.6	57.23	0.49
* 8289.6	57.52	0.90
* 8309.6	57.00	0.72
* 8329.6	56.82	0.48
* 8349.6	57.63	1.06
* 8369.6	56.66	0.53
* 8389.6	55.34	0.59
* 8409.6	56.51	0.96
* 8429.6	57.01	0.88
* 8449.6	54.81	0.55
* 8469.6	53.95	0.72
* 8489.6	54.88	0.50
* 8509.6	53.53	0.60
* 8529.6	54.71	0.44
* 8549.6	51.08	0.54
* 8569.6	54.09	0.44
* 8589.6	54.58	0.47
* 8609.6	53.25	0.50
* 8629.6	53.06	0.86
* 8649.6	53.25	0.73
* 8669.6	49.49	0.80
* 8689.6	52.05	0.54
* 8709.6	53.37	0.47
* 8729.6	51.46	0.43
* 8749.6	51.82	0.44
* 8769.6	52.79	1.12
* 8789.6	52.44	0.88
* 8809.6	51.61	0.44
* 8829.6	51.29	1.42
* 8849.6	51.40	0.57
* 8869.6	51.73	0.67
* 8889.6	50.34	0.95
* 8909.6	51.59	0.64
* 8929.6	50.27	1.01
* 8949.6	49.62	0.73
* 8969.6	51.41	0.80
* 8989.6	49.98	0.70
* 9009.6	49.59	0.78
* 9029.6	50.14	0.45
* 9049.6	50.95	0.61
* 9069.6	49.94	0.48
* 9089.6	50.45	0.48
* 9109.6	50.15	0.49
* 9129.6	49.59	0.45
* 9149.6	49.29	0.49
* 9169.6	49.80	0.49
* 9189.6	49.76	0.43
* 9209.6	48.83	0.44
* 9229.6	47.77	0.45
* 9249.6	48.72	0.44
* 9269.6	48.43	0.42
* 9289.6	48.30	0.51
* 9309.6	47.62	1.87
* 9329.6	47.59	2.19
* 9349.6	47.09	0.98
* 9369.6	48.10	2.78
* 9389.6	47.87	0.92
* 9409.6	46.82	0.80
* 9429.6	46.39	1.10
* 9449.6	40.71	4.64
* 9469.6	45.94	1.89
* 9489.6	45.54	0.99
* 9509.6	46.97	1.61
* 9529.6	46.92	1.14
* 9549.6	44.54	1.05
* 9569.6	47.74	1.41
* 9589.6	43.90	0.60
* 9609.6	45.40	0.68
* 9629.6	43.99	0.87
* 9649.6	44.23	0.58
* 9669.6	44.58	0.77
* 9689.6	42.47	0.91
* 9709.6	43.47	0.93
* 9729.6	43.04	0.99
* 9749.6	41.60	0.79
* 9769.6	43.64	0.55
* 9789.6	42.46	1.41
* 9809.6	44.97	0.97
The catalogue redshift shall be 0.00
